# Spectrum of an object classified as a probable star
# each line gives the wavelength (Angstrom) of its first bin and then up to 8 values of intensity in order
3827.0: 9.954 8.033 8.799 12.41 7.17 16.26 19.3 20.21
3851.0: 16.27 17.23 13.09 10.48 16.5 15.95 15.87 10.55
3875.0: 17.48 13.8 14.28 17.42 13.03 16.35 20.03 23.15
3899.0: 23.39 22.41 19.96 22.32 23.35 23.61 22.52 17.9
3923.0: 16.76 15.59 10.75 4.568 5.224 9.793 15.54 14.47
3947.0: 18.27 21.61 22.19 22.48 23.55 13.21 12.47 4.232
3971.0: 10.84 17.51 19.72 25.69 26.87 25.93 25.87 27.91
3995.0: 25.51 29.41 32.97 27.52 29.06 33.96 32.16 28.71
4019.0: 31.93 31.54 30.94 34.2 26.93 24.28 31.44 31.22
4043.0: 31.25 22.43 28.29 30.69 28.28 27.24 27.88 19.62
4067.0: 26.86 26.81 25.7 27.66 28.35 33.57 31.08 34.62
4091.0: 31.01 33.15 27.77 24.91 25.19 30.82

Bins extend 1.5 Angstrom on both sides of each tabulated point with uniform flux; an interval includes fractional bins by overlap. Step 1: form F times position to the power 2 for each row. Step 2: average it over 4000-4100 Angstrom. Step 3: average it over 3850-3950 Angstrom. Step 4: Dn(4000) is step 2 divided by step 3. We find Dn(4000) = 1.93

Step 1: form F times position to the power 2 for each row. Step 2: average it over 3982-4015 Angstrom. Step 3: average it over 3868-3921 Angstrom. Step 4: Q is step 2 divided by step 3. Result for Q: 1.62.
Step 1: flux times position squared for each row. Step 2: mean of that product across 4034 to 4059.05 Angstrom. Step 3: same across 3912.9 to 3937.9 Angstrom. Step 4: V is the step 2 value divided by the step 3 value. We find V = 2.1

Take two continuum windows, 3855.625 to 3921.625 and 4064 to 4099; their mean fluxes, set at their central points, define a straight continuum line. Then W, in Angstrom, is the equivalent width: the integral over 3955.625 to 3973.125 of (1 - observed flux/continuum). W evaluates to 6.43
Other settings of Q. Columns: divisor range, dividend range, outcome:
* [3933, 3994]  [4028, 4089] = 1.63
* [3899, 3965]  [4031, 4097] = 1.75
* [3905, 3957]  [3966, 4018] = 1.52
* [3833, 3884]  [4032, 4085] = 2.09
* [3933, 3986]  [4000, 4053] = 1.84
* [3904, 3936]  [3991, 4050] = 1.87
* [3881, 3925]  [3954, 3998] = 1.07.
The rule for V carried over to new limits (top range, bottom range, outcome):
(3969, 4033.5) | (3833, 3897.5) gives 1.89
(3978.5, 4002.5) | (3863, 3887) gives 1.94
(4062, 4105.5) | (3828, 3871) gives 2.27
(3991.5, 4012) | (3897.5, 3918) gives 1.38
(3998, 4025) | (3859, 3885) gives 2.25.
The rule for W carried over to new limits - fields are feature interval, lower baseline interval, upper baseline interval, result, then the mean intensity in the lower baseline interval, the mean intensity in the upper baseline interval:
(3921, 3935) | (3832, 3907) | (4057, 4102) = 5.8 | 16.1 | 28.4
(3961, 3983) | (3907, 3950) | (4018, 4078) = 5.3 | 15.9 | 28.2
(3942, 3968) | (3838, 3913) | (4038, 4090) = 5.0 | 17.1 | 28.4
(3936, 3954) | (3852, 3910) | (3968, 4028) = 4.7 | 17.1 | 26.7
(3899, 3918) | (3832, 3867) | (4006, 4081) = -3.6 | 14.5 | 28.7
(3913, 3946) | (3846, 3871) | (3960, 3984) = 3.8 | 15.7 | 16.2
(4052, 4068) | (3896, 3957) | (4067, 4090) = 1.0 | 17.7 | 29.5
